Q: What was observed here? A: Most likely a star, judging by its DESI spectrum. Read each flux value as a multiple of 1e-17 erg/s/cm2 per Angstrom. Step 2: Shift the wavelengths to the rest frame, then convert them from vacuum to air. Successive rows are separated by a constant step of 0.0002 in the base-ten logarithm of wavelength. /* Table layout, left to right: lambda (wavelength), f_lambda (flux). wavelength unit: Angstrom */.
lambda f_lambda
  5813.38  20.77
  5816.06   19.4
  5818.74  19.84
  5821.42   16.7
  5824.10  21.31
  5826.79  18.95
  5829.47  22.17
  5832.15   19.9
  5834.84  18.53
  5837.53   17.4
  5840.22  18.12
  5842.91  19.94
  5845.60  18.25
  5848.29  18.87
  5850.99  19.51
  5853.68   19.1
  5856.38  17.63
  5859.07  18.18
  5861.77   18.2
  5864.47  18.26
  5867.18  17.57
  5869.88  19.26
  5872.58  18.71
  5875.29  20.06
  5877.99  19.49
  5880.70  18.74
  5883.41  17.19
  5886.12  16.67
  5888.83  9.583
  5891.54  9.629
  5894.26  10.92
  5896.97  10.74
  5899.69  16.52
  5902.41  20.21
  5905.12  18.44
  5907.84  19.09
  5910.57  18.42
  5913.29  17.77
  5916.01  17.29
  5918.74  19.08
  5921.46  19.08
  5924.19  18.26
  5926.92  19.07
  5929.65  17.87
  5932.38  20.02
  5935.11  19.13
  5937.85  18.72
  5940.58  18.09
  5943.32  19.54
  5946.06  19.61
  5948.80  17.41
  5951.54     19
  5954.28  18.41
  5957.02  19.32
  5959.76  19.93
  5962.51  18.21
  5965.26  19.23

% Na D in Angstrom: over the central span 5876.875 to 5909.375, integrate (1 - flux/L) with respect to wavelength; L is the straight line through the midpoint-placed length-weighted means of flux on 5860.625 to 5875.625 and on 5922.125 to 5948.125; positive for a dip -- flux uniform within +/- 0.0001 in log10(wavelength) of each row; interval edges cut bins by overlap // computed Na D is 5.4 Angstrom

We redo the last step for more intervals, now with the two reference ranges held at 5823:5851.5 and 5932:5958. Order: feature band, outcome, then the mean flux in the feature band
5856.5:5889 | 2.1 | 18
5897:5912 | 0.9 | 17.8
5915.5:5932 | 0.3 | 18.6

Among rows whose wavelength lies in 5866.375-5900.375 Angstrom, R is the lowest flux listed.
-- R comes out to 9.583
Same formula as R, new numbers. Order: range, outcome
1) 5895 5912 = 10.74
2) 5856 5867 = 17.63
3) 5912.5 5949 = 17.29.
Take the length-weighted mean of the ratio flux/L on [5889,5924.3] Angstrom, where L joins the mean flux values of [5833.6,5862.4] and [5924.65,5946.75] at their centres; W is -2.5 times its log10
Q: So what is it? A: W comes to 0.16 mag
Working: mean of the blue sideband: 18.5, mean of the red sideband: 19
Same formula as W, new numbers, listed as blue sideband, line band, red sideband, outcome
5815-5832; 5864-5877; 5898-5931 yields 0.01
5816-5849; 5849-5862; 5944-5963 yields 0.03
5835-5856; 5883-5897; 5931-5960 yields 0.46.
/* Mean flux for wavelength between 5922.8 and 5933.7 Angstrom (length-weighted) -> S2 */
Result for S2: 18.8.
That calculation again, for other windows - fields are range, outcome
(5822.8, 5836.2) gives 20.2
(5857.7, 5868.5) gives 18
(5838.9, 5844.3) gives 19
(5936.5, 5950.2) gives 18.7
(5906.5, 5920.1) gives 18.3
